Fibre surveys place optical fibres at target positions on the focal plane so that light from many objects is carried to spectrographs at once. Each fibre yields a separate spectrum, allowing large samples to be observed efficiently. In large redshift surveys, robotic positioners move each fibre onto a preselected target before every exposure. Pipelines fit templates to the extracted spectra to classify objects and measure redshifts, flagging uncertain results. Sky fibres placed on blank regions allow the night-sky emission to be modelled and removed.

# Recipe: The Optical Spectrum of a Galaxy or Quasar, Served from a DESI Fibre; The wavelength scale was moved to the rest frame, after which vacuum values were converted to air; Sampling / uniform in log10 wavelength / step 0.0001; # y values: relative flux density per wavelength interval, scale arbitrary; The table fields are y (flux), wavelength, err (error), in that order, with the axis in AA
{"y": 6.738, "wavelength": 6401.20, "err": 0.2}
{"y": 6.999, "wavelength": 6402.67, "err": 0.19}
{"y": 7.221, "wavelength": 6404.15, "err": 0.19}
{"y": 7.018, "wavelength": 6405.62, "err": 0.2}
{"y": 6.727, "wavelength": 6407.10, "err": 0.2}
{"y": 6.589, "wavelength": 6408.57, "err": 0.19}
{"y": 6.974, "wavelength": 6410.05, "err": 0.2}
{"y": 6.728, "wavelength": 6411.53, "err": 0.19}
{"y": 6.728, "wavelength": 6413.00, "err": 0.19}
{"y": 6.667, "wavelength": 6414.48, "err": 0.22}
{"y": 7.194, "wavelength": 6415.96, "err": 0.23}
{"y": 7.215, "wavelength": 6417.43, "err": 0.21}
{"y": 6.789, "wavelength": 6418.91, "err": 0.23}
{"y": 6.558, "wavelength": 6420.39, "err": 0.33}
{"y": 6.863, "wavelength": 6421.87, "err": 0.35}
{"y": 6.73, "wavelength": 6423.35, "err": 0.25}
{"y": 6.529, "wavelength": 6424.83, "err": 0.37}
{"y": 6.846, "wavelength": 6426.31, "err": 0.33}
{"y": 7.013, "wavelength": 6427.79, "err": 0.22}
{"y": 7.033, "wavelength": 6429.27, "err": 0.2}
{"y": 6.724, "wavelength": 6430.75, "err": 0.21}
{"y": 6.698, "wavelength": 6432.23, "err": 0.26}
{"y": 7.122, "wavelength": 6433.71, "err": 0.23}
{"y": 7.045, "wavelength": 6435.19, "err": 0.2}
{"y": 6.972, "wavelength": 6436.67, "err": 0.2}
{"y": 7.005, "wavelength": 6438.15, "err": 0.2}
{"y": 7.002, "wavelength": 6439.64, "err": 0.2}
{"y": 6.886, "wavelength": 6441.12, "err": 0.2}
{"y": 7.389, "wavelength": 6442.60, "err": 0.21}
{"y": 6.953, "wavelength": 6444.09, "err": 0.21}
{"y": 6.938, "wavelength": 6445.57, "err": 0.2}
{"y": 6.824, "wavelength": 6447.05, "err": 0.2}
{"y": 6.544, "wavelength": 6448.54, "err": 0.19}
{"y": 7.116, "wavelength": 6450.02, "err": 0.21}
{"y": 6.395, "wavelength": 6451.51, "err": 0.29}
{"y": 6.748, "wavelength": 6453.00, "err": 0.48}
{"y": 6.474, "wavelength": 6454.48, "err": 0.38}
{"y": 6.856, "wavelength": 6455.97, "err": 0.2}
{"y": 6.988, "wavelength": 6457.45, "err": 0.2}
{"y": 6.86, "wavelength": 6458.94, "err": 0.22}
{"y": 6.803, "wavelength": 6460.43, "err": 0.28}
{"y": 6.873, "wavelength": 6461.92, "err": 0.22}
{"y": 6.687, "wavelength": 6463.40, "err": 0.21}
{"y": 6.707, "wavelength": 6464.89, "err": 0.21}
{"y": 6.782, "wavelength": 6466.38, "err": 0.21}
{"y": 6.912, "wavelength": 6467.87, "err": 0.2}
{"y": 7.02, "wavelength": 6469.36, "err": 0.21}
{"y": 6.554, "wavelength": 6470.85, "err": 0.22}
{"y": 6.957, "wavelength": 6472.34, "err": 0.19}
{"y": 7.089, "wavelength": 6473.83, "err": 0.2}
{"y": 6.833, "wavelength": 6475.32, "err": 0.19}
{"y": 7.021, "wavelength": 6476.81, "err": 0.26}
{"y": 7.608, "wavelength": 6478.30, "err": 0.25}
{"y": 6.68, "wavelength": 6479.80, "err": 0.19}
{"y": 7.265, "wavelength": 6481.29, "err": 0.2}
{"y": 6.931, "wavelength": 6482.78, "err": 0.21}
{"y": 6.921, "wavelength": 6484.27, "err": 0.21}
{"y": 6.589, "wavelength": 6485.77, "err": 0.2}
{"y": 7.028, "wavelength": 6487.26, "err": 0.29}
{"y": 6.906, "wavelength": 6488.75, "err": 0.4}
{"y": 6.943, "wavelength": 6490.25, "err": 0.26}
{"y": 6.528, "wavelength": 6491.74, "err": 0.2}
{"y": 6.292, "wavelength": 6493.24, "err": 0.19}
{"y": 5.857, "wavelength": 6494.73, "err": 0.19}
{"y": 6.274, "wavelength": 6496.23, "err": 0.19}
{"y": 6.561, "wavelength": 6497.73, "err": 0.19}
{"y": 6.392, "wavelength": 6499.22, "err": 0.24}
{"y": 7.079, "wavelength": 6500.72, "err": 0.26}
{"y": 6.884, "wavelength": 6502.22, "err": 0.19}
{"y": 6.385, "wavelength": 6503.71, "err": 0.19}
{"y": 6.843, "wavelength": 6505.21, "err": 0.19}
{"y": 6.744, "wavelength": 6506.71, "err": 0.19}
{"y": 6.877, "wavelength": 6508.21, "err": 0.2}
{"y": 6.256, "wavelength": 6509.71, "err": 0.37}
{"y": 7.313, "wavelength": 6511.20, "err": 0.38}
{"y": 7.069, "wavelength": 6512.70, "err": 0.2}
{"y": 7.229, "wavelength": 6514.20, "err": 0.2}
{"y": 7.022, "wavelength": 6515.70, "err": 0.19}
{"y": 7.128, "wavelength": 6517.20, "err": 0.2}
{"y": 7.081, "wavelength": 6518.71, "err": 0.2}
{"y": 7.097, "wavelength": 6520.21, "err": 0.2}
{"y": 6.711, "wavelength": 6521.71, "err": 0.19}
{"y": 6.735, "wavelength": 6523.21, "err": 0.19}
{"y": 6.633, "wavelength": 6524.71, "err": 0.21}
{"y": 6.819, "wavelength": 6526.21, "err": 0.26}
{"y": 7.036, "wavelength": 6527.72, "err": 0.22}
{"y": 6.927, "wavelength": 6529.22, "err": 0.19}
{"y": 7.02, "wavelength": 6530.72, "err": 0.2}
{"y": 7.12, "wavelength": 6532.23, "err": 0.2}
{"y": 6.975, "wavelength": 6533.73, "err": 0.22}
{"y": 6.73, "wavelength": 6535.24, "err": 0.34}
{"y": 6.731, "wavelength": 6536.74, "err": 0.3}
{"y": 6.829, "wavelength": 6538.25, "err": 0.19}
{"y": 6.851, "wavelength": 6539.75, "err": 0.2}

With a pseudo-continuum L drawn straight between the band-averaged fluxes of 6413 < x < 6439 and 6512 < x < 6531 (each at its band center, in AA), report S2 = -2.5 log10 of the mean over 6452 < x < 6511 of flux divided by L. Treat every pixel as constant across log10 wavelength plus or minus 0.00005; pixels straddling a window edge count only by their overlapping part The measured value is 0.02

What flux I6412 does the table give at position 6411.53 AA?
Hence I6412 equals 6.728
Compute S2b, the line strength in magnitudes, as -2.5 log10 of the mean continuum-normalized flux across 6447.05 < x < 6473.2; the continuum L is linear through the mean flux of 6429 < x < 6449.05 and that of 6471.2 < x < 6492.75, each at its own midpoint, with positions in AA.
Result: 0.02 mag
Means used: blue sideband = 6.94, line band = 6.78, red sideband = 6.93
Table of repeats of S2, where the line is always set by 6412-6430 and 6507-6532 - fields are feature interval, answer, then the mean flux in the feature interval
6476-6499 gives 0.02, 6.75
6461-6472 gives 0.01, 6.8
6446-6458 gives 0.02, 6.75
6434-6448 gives -0.02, 7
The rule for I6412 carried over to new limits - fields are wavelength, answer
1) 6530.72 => 7.02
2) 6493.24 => 6.292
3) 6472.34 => 6.957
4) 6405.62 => 7.018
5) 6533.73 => 6.975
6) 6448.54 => 6.544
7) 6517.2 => 7.128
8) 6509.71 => 6.256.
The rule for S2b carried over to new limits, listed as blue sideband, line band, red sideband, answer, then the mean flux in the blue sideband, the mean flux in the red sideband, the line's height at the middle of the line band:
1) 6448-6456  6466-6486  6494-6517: -0.04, 6.68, 6.73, 6.7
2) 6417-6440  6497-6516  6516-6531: 0.01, 6.88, 6.92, 6.91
